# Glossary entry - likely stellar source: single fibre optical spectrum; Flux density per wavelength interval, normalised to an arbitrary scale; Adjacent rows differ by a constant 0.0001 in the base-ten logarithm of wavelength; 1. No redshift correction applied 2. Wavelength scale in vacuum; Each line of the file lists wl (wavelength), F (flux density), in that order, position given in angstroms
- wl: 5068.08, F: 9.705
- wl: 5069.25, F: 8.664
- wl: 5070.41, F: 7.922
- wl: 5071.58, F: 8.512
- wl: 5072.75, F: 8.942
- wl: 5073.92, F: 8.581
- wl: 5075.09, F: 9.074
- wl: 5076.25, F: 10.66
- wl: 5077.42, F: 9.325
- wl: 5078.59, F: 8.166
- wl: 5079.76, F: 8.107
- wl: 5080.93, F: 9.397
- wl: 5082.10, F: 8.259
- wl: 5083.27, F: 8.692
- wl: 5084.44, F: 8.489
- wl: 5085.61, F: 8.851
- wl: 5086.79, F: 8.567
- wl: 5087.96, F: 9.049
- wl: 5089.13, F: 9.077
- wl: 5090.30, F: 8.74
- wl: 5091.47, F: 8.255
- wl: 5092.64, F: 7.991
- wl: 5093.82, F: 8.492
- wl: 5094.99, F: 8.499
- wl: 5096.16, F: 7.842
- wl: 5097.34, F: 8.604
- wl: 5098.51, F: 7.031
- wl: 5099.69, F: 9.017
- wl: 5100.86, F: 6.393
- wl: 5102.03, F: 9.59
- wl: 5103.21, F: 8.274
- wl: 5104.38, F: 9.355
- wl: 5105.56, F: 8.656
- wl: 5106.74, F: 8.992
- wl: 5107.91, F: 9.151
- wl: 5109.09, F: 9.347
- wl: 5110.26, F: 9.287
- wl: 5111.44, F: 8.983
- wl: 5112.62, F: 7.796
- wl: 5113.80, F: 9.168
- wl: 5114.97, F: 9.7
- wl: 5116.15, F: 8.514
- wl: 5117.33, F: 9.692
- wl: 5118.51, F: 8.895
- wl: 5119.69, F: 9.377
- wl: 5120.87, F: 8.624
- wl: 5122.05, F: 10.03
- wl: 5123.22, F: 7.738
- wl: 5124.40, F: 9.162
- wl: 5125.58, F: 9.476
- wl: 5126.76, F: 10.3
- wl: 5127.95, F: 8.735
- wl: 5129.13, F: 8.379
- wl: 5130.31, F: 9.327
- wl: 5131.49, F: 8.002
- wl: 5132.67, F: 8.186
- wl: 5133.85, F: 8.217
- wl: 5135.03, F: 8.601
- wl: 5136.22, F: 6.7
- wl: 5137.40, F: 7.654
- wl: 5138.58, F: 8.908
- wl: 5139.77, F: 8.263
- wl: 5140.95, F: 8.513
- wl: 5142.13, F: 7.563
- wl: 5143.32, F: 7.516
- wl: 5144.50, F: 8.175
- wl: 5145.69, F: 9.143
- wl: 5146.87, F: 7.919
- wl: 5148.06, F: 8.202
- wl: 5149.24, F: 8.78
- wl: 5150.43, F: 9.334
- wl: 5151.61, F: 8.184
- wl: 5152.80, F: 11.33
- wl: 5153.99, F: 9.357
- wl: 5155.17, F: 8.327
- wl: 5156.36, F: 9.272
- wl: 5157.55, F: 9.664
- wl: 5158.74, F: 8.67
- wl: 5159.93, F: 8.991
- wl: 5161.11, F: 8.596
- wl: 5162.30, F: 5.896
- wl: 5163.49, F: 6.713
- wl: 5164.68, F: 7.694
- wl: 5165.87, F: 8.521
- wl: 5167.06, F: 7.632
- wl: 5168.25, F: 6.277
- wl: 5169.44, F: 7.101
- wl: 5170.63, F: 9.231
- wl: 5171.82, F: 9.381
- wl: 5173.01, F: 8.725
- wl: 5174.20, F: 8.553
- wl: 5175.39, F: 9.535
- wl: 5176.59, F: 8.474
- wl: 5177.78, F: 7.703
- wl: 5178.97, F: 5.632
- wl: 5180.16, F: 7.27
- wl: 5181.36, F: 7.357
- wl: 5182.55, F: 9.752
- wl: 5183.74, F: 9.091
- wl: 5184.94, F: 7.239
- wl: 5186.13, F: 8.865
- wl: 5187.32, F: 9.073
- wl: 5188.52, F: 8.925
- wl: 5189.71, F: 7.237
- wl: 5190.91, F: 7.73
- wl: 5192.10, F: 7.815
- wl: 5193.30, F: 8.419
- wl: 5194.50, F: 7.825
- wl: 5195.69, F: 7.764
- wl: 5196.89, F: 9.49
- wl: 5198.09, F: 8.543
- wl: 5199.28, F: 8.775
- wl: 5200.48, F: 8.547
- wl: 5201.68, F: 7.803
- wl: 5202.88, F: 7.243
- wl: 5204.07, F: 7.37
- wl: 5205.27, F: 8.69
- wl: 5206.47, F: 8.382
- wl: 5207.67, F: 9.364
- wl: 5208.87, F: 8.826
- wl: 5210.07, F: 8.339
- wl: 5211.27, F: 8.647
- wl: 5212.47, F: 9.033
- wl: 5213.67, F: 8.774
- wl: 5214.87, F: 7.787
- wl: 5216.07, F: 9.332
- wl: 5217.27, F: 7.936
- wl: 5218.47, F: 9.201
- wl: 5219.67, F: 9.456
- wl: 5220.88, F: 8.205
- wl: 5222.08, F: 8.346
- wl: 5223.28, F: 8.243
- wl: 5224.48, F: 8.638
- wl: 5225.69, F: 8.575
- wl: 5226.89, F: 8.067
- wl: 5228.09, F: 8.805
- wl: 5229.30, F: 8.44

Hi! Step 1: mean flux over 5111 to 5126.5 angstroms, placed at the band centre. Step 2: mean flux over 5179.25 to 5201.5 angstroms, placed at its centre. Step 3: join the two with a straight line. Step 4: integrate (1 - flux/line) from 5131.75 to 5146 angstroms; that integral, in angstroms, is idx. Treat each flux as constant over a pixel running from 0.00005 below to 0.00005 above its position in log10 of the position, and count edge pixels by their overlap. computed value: 1.2 angstroms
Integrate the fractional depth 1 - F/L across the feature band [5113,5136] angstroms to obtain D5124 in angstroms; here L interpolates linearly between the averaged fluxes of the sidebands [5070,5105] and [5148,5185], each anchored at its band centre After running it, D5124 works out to -1.2 angstroms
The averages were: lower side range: 8.59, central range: 8.91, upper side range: 8.34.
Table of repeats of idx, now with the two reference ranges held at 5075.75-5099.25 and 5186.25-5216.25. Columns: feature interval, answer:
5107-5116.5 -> -0.51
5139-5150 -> 0.30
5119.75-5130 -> -0.67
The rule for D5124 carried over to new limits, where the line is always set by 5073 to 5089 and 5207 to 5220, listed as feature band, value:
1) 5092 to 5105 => 0.8 angstroms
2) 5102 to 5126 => -0.5 angstroms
